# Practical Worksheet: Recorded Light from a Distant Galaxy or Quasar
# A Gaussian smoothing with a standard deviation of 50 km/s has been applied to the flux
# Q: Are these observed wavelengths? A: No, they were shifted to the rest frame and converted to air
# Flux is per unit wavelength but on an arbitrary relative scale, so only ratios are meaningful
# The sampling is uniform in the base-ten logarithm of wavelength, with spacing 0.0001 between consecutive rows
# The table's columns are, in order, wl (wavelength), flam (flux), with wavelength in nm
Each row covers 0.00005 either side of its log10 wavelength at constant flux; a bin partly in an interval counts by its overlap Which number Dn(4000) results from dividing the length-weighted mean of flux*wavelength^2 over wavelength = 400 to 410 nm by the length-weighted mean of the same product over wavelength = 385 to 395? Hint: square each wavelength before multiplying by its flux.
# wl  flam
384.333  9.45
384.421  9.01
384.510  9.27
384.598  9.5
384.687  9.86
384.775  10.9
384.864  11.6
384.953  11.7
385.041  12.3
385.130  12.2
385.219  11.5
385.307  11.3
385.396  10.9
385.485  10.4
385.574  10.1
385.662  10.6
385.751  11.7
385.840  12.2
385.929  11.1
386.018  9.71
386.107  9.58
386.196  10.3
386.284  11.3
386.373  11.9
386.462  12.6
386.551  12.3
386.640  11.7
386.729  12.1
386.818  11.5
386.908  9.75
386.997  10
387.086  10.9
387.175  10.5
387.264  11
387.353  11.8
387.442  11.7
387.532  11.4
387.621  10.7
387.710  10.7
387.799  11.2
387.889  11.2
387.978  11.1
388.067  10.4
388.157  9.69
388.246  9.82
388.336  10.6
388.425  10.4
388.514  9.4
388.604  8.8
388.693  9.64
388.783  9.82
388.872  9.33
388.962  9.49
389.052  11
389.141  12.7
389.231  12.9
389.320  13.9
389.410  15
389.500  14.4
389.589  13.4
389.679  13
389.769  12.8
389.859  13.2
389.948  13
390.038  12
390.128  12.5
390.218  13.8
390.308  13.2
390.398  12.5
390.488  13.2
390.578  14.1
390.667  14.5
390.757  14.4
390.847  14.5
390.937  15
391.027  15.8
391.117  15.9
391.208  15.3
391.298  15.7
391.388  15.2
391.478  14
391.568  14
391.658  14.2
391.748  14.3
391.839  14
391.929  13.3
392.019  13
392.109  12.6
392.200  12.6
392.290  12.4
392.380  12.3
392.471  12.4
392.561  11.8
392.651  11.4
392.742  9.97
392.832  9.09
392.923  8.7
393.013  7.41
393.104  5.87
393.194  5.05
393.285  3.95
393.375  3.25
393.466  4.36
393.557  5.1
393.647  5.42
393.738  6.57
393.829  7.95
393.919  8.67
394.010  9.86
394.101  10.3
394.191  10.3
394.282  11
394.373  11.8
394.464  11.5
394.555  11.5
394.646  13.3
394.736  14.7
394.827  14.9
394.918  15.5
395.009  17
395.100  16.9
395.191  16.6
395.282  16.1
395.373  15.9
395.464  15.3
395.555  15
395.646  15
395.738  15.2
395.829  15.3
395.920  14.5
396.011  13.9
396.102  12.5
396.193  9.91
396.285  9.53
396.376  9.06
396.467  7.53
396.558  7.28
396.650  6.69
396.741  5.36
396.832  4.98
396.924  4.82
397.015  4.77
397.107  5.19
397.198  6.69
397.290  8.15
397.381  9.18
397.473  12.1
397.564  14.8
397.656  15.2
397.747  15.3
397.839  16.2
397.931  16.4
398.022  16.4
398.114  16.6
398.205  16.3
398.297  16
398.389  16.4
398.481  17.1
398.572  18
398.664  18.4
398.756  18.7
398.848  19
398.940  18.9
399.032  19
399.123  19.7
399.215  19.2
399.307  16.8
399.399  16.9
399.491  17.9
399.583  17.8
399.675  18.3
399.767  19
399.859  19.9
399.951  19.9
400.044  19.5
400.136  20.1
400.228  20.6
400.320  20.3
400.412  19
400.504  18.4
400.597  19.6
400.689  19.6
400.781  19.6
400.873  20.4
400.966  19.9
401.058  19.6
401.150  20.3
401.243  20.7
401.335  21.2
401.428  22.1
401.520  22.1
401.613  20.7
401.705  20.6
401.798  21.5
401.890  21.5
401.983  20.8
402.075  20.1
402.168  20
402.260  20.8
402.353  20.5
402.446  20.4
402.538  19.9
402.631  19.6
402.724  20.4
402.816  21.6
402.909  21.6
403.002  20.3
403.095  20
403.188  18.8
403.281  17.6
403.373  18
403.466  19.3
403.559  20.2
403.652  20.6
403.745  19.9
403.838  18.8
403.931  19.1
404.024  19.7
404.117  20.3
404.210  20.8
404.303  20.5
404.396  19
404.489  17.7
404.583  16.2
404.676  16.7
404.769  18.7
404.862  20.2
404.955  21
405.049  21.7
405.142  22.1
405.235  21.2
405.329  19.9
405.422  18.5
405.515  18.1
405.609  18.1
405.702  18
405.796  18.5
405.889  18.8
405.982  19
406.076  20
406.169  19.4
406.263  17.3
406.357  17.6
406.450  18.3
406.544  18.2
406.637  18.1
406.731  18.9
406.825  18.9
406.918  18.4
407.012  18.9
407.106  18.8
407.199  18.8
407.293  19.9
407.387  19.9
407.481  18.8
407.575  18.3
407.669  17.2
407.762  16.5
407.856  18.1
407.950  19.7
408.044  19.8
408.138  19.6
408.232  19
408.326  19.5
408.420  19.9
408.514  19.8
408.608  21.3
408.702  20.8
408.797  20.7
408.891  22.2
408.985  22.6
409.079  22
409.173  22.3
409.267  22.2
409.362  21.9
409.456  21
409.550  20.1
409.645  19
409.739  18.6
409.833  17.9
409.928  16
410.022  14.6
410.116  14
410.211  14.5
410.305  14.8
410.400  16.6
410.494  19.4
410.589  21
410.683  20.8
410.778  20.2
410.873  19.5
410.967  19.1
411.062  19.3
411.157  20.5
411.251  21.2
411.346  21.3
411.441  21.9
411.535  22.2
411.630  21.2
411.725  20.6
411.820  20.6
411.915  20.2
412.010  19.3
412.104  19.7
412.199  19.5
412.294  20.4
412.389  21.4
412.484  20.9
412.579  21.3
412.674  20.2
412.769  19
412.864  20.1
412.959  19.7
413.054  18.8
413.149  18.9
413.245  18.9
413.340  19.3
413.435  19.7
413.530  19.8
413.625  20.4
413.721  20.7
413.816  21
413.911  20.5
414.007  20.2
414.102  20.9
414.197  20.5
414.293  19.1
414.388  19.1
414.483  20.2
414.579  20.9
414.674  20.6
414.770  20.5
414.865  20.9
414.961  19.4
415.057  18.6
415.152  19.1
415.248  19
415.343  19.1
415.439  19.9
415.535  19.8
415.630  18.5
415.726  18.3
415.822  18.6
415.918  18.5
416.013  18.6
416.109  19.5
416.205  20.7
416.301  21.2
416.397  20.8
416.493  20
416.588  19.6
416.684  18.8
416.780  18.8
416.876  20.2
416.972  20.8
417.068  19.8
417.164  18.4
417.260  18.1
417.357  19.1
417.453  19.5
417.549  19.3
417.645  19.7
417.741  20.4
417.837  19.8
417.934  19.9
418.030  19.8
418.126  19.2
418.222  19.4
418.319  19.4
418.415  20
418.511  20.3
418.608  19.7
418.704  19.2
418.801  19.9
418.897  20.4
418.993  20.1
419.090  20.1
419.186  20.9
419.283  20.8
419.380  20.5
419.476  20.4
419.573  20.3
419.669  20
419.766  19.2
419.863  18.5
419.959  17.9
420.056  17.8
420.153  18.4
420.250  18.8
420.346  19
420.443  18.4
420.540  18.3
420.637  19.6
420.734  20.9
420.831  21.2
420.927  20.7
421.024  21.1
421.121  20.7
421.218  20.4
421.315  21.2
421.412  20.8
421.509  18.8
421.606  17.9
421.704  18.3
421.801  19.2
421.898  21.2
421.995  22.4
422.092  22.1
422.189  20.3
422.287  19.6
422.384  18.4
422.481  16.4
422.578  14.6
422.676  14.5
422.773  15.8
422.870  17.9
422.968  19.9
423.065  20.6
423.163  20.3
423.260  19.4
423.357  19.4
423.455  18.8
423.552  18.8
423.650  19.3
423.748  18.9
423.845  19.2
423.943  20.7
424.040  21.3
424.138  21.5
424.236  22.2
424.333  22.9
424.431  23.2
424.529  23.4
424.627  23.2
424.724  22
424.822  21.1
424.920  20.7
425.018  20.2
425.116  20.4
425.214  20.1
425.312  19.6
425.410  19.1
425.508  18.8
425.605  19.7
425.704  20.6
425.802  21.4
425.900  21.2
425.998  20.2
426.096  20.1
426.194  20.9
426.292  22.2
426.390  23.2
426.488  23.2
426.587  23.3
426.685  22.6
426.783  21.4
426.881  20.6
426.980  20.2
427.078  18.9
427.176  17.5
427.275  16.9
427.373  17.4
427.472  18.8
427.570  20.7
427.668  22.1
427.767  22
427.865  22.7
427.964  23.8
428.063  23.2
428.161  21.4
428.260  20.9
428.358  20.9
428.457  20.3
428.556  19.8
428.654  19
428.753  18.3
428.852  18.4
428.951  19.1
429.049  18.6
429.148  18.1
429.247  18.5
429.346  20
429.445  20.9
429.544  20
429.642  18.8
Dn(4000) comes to 1.85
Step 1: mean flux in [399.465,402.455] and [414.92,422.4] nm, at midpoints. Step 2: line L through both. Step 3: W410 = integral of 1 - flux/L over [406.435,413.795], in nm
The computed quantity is 0.12 nm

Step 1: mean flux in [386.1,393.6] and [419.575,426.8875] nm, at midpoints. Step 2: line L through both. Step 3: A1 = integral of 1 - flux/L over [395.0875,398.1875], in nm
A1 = 0.327 nm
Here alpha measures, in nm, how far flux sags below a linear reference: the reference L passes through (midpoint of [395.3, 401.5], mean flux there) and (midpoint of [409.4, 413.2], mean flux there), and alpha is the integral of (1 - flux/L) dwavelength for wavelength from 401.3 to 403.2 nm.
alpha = -0.46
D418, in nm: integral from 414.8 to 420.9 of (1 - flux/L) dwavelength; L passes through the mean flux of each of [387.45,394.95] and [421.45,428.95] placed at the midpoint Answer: -0.41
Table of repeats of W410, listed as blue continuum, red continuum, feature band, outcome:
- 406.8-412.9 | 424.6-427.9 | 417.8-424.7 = 0.19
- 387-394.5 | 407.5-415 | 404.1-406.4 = -0.25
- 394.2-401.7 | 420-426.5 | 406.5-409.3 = -0.38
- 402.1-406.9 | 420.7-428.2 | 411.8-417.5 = 0.03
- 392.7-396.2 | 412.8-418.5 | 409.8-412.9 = -0.24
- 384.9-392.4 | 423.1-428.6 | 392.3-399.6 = 0.86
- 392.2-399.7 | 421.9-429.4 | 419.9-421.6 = -0.06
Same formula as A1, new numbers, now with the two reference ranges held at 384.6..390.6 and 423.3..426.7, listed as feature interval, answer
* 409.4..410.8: -0.06 nm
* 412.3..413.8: -0.17 nm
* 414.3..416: -0.09 nm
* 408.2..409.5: -0.33 nm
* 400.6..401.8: -0.46 nm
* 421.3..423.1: 0.12 nm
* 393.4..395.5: 0.25 nm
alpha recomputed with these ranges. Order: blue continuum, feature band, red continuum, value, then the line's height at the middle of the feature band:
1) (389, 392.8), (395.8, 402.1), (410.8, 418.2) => -0.14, 15.6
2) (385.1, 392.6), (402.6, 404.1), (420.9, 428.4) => -0.42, 15.4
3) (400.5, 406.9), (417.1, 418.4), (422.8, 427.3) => 0.06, 20.3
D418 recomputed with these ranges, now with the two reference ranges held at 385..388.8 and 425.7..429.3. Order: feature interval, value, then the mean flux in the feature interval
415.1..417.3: -0.195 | 19.4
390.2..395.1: 0.212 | 11.7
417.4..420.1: -0.192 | 19.7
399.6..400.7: -0.427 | 19.5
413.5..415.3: -0.278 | 20.1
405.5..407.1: -0.314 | 18.5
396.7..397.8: 0.364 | 8.94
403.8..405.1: -0.371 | 19.3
